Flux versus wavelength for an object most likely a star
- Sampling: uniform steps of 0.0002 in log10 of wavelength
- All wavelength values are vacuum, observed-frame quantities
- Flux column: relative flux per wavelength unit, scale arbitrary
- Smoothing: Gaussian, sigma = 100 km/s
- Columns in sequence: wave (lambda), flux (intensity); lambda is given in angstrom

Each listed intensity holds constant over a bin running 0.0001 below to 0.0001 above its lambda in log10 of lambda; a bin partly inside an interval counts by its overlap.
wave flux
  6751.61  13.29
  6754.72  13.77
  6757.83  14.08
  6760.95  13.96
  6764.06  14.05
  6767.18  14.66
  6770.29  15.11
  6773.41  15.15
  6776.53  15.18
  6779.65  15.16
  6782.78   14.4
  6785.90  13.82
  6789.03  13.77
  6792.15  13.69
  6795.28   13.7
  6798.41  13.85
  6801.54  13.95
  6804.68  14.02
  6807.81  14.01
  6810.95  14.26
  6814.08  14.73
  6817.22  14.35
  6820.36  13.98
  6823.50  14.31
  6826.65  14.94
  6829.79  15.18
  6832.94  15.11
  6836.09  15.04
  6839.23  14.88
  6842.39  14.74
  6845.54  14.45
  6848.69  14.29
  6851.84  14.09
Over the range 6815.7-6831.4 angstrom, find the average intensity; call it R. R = 14.5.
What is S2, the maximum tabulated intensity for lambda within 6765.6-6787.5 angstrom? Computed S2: 15.18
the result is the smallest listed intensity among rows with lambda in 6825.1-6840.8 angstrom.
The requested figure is 14.88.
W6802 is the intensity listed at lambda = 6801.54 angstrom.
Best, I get 13.95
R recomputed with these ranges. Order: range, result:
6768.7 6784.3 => 15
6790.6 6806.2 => 13.8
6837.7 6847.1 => 14.7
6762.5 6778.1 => 14.8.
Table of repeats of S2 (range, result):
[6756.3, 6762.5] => 14.08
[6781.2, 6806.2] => 14.4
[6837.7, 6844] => 14.88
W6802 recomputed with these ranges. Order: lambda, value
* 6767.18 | 14.66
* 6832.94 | 15.11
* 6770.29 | 15.11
